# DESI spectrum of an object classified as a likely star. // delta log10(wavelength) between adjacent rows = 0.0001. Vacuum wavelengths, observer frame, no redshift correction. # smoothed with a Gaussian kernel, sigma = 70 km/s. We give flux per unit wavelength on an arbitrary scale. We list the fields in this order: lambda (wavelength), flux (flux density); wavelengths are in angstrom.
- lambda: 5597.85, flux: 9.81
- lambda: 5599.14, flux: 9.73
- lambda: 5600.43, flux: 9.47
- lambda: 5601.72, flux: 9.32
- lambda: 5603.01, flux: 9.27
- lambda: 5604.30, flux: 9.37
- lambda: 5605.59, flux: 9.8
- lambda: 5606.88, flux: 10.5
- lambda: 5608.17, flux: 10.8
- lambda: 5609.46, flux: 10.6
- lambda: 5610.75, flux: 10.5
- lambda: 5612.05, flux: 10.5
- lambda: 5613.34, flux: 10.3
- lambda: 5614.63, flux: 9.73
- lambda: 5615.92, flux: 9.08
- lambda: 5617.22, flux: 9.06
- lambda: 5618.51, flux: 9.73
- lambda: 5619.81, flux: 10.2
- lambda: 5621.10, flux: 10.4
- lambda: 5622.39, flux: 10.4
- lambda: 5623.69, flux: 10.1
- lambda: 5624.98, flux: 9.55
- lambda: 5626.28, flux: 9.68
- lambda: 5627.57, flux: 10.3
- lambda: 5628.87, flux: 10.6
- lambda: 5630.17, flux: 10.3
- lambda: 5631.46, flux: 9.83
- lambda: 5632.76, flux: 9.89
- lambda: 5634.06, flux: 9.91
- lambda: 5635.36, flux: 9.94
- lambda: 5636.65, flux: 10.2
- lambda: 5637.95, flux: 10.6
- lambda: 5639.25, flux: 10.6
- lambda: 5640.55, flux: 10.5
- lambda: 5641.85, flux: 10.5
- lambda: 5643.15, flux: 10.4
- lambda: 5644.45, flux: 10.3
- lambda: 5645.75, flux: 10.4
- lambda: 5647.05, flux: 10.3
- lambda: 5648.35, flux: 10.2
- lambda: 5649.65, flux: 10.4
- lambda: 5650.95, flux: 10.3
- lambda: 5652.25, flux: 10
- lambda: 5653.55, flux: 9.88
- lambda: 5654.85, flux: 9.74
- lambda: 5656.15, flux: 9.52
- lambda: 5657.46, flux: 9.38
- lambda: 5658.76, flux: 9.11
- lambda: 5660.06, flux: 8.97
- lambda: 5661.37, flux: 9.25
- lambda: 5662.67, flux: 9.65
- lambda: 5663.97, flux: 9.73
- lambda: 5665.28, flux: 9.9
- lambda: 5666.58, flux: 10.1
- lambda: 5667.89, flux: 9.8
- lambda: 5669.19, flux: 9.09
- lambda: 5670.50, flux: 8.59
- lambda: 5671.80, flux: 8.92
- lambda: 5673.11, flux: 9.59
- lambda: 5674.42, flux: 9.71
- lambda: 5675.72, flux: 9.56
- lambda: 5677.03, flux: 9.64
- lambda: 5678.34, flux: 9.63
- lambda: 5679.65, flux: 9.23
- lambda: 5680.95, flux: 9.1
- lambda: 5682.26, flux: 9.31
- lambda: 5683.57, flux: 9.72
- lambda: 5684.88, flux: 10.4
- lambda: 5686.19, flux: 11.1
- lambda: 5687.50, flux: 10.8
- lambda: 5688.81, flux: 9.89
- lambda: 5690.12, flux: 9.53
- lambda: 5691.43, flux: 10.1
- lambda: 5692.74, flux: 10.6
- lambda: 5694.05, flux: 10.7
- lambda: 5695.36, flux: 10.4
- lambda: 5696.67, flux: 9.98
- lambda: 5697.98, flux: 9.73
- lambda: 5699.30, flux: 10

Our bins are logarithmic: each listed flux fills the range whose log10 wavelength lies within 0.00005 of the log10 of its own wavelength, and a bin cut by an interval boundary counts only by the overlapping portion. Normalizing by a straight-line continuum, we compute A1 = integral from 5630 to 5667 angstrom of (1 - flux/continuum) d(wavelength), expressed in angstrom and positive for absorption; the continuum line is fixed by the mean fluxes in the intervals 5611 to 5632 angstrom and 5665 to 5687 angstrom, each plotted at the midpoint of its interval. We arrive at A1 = -0.7 angstrom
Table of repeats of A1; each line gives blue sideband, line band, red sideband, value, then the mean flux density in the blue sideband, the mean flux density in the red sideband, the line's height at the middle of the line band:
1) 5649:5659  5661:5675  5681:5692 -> 0.6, 9.82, 10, 9.92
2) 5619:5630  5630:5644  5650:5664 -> -0.4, 10.1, 9.61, 9.94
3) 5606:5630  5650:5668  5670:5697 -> 0.5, 10.1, 9.84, 9.94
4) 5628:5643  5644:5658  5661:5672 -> -0.2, 10.3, 9.48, 9.87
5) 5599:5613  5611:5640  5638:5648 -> 0.5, 10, 10.4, 10.2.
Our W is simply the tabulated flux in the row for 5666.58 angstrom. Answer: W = 10.1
